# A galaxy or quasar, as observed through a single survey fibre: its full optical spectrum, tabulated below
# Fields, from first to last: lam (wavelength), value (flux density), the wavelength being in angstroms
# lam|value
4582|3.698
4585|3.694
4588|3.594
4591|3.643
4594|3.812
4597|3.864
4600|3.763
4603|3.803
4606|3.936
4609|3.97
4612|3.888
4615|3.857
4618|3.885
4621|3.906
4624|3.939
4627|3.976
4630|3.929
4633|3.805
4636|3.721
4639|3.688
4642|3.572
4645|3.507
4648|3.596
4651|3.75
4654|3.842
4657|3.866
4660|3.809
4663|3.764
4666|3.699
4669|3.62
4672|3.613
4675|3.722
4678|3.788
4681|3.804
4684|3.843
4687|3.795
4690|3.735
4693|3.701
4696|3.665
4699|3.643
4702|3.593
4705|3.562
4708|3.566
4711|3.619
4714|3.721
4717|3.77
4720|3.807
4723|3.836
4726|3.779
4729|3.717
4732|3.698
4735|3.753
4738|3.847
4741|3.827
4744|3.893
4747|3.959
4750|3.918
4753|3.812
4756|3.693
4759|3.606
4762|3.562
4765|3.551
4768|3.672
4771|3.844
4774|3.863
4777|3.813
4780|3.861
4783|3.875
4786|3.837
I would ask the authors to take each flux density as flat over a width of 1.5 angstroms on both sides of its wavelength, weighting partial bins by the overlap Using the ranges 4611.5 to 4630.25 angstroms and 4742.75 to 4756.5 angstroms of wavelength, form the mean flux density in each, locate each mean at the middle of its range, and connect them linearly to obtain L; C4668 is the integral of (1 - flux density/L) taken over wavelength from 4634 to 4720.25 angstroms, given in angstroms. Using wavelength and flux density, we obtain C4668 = 4.2 angstroms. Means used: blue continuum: 3.91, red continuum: 3.87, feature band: 3.7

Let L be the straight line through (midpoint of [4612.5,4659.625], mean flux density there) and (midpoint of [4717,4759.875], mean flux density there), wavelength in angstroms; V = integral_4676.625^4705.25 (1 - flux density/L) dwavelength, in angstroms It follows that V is 0.6 angstroms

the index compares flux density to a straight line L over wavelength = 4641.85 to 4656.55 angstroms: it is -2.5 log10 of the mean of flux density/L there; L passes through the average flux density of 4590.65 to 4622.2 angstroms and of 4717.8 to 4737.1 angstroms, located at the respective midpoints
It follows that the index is 0.04 mag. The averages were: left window 3.85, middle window 3.68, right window 3.77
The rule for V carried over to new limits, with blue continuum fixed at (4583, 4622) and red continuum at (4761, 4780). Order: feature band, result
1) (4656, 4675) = 0.3 angstroms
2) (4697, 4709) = 0.5 angstroms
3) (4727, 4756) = -0.5 angstroms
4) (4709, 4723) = 0.1 angstroms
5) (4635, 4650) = 0.7 angstroms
